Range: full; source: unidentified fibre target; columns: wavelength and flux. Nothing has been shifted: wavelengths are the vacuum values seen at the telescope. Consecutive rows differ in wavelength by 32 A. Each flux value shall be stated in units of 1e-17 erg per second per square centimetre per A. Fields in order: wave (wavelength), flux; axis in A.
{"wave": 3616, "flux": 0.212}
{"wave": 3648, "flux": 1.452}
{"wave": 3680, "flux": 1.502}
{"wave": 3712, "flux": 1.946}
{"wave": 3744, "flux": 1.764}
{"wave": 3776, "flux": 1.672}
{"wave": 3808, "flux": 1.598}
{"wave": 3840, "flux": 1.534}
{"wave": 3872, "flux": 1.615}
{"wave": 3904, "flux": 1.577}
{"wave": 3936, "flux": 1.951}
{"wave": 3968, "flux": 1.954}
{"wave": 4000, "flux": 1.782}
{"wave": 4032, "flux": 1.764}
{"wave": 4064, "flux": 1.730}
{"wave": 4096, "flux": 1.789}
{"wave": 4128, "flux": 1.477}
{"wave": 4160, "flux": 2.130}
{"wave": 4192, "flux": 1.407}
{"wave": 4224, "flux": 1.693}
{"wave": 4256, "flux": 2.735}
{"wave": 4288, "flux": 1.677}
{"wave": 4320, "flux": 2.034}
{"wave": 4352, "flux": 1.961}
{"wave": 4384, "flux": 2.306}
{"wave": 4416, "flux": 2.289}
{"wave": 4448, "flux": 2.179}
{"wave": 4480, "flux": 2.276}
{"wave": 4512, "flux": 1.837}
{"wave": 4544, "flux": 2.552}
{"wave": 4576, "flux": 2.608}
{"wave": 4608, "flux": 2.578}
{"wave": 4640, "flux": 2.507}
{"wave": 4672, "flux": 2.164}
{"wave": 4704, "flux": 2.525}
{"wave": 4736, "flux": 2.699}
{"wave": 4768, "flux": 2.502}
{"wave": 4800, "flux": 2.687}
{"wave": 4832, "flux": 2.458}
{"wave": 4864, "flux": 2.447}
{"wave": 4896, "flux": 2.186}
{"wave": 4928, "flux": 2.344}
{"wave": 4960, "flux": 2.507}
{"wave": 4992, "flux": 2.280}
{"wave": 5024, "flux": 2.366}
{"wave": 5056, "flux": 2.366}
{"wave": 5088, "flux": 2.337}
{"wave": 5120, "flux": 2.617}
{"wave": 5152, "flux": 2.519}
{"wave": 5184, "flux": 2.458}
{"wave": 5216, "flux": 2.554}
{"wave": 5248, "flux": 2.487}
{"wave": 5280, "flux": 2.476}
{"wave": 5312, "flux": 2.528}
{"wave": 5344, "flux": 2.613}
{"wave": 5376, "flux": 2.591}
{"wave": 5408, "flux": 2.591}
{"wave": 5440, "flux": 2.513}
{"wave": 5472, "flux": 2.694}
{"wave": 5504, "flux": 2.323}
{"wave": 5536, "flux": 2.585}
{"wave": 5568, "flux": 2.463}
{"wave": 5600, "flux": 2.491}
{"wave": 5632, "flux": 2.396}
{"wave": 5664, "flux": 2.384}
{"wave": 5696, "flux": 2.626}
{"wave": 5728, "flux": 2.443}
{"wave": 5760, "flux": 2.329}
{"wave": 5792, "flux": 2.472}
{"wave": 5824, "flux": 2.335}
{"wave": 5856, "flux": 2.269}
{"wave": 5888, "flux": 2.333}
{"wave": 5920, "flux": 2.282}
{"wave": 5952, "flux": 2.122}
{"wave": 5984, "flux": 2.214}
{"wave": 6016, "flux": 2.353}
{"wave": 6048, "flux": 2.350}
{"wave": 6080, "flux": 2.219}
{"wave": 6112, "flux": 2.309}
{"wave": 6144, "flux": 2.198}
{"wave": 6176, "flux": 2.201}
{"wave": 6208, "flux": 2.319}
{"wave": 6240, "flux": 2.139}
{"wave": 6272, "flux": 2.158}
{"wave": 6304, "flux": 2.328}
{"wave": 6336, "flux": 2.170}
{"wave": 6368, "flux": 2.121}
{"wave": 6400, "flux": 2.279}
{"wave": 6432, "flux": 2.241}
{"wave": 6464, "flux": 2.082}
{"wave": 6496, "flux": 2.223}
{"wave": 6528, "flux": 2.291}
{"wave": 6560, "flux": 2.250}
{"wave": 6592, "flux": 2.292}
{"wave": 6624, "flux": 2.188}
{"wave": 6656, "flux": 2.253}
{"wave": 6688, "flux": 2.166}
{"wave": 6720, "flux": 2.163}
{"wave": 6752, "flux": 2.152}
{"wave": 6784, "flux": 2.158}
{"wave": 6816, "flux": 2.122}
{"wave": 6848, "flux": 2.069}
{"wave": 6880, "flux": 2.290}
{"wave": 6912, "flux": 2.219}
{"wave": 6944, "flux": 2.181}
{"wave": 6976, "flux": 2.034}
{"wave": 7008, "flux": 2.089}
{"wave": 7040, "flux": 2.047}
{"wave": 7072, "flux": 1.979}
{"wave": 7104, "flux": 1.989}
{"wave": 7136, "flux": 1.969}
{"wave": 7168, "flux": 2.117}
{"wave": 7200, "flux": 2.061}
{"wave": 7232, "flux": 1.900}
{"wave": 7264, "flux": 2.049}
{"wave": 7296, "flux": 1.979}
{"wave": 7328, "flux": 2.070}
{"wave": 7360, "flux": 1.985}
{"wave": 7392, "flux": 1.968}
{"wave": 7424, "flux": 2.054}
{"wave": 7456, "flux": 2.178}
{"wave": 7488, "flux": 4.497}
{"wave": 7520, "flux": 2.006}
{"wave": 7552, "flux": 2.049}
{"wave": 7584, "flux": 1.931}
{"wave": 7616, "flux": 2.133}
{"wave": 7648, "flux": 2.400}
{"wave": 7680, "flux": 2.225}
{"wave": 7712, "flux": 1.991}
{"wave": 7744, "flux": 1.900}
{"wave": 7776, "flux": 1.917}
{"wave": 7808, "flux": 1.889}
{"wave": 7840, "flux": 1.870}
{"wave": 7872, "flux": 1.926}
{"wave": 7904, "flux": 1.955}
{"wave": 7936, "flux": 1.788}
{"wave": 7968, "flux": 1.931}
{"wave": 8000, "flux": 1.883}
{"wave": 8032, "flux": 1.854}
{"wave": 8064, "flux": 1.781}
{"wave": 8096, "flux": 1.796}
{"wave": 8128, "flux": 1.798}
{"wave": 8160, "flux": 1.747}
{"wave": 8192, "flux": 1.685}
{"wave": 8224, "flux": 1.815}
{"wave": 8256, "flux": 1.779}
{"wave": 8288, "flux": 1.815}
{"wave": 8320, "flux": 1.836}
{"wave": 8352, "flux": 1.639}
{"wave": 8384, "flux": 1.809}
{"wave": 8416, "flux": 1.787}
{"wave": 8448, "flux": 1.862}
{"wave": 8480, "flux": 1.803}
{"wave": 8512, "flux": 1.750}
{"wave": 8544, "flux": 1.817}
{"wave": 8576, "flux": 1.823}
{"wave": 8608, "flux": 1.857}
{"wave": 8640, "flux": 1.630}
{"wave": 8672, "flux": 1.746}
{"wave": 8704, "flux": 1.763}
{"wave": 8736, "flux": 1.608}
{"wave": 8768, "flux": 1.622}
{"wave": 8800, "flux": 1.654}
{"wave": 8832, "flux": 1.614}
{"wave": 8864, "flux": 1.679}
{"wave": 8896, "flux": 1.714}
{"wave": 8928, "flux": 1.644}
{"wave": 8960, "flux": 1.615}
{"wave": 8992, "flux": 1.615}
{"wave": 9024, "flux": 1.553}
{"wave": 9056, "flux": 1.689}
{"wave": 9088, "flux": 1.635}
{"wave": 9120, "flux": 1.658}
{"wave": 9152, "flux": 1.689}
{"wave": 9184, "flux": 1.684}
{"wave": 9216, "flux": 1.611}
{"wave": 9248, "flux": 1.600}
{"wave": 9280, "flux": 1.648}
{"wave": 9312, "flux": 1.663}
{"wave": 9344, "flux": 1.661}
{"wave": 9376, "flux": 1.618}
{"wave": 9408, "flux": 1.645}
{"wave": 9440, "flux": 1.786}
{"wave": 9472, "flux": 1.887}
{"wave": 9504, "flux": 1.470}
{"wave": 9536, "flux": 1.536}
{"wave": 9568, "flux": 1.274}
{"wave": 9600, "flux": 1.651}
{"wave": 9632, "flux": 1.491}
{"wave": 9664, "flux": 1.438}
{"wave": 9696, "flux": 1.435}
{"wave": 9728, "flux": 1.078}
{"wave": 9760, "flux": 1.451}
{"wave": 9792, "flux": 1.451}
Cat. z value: 0.14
